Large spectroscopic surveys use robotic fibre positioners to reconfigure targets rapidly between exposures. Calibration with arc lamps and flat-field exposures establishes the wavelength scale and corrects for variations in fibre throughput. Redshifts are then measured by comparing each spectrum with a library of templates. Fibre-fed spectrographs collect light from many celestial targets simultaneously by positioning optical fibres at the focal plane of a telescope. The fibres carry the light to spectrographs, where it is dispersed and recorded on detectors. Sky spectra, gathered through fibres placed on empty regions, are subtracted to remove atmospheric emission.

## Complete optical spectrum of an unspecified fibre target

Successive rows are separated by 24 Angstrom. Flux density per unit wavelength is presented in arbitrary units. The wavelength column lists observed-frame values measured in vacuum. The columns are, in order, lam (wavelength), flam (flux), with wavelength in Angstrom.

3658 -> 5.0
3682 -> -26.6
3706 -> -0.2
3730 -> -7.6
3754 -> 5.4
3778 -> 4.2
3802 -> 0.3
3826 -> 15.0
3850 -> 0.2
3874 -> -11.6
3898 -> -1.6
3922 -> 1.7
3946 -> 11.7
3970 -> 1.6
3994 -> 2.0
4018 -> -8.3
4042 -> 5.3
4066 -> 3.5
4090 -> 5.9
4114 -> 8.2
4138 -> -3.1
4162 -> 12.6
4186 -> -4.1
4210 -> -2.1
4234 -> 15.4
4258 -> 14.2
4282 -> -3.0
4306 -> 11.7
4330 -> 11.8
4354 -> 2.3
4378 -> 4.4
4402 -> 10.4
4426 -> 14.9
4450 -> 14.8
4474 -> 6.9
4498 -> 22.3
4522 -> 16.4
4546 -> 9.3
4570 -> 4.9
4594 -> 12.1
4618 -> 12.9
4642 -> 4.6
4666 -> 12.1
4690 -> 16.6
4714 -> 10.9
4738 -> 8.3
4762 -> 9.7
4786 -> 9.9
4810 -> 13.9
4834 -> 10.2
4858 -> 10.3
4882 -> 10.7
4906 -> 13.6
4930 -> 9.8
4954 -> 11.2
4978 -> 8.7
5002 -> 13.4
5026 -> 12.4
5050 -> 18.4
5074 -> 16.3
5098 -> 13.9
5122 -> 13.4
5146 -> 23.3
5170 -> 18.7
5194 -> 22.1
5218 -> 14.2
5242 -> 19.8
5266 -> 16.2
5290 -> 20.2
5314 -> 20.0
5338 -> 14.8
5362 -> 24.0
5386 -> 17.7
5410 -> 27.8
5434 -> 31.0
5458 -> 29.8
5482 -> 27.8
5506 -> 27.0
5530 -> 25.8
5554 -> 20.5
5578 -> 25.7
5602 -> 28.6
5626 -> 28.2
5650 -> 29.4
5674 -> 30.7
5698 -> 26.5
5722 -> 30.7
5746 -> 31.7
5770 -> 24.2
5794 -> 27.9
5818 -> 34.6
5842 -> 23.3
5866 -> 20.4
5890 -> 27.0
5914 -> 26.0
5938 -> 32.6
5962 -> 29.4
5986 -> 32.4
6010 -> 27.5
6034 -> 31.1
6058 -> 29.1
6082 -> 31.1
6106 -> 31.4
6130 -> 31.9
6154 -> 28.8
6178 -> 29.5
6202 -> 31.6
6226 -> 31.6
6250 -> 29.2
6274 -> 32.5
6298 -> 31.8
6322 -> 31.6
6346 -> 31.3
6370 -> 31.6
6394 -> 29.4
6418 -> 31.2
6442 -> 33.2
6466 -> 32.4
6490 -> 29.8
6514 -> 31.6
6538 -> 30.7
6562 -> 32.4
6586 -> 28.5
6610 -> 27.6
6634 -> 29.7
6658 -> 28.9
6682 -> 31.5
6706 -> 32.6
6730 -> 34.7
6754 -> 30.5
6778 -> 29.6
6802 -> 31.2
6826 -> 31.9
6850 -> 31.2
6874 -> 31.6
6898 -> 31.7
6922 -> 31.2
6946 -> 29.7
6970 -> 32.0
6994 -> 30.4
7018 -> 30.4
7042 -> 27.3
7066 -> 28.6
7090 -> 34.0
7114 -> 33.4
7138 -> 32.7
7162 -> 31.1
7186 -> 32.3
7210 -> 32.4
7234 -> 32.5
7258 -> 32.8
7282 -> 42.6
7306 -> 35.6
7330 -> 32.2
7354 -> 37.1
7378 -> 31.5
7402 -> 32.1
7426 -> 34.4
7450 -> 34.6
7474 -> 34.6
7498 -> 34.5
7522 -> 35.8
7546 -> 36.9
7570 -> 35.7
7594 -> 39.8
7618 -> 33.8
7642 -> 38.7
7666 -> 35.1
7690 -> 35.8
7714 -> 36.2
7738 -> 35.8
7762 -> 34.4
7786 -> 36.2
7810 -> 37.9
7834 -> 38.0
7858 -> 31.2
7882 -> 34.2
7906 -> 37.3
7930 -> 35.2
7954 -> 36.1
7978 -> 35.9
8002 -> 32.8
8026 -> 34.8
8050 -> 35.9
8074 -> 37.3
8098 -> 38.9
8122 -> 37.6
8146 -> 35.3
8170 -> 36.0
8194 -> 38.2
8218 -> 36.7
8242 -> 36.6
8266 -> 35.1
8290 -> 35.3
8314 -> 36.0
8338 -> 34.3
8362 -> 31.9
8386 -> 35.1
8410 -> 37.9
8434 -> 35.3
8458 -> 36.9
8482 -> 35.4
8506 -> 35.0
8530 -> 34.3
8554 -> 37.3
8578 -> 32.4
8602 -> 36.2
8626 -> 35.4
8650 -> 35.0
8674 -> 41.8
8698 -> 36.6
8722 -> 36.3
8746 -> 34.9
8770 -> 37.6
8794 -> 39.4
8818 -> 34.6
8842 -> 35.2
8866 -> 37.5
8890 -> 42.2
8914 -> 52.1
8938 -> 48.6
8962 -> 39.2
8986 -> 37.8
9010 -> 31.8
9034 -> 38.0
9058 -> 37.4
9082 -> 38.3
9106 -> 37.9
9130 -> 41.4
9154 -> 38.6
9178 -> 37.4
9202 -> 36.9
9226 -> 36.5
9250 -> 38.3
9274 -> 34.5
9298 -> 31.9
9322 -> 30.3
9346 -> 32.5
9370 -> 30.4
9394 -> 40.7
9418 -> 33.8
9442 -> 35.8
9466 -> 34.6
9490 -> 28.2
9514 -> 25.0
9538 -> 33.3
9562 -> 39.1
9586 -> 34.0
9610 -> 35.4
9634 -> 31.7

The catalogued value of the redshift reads 0.36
